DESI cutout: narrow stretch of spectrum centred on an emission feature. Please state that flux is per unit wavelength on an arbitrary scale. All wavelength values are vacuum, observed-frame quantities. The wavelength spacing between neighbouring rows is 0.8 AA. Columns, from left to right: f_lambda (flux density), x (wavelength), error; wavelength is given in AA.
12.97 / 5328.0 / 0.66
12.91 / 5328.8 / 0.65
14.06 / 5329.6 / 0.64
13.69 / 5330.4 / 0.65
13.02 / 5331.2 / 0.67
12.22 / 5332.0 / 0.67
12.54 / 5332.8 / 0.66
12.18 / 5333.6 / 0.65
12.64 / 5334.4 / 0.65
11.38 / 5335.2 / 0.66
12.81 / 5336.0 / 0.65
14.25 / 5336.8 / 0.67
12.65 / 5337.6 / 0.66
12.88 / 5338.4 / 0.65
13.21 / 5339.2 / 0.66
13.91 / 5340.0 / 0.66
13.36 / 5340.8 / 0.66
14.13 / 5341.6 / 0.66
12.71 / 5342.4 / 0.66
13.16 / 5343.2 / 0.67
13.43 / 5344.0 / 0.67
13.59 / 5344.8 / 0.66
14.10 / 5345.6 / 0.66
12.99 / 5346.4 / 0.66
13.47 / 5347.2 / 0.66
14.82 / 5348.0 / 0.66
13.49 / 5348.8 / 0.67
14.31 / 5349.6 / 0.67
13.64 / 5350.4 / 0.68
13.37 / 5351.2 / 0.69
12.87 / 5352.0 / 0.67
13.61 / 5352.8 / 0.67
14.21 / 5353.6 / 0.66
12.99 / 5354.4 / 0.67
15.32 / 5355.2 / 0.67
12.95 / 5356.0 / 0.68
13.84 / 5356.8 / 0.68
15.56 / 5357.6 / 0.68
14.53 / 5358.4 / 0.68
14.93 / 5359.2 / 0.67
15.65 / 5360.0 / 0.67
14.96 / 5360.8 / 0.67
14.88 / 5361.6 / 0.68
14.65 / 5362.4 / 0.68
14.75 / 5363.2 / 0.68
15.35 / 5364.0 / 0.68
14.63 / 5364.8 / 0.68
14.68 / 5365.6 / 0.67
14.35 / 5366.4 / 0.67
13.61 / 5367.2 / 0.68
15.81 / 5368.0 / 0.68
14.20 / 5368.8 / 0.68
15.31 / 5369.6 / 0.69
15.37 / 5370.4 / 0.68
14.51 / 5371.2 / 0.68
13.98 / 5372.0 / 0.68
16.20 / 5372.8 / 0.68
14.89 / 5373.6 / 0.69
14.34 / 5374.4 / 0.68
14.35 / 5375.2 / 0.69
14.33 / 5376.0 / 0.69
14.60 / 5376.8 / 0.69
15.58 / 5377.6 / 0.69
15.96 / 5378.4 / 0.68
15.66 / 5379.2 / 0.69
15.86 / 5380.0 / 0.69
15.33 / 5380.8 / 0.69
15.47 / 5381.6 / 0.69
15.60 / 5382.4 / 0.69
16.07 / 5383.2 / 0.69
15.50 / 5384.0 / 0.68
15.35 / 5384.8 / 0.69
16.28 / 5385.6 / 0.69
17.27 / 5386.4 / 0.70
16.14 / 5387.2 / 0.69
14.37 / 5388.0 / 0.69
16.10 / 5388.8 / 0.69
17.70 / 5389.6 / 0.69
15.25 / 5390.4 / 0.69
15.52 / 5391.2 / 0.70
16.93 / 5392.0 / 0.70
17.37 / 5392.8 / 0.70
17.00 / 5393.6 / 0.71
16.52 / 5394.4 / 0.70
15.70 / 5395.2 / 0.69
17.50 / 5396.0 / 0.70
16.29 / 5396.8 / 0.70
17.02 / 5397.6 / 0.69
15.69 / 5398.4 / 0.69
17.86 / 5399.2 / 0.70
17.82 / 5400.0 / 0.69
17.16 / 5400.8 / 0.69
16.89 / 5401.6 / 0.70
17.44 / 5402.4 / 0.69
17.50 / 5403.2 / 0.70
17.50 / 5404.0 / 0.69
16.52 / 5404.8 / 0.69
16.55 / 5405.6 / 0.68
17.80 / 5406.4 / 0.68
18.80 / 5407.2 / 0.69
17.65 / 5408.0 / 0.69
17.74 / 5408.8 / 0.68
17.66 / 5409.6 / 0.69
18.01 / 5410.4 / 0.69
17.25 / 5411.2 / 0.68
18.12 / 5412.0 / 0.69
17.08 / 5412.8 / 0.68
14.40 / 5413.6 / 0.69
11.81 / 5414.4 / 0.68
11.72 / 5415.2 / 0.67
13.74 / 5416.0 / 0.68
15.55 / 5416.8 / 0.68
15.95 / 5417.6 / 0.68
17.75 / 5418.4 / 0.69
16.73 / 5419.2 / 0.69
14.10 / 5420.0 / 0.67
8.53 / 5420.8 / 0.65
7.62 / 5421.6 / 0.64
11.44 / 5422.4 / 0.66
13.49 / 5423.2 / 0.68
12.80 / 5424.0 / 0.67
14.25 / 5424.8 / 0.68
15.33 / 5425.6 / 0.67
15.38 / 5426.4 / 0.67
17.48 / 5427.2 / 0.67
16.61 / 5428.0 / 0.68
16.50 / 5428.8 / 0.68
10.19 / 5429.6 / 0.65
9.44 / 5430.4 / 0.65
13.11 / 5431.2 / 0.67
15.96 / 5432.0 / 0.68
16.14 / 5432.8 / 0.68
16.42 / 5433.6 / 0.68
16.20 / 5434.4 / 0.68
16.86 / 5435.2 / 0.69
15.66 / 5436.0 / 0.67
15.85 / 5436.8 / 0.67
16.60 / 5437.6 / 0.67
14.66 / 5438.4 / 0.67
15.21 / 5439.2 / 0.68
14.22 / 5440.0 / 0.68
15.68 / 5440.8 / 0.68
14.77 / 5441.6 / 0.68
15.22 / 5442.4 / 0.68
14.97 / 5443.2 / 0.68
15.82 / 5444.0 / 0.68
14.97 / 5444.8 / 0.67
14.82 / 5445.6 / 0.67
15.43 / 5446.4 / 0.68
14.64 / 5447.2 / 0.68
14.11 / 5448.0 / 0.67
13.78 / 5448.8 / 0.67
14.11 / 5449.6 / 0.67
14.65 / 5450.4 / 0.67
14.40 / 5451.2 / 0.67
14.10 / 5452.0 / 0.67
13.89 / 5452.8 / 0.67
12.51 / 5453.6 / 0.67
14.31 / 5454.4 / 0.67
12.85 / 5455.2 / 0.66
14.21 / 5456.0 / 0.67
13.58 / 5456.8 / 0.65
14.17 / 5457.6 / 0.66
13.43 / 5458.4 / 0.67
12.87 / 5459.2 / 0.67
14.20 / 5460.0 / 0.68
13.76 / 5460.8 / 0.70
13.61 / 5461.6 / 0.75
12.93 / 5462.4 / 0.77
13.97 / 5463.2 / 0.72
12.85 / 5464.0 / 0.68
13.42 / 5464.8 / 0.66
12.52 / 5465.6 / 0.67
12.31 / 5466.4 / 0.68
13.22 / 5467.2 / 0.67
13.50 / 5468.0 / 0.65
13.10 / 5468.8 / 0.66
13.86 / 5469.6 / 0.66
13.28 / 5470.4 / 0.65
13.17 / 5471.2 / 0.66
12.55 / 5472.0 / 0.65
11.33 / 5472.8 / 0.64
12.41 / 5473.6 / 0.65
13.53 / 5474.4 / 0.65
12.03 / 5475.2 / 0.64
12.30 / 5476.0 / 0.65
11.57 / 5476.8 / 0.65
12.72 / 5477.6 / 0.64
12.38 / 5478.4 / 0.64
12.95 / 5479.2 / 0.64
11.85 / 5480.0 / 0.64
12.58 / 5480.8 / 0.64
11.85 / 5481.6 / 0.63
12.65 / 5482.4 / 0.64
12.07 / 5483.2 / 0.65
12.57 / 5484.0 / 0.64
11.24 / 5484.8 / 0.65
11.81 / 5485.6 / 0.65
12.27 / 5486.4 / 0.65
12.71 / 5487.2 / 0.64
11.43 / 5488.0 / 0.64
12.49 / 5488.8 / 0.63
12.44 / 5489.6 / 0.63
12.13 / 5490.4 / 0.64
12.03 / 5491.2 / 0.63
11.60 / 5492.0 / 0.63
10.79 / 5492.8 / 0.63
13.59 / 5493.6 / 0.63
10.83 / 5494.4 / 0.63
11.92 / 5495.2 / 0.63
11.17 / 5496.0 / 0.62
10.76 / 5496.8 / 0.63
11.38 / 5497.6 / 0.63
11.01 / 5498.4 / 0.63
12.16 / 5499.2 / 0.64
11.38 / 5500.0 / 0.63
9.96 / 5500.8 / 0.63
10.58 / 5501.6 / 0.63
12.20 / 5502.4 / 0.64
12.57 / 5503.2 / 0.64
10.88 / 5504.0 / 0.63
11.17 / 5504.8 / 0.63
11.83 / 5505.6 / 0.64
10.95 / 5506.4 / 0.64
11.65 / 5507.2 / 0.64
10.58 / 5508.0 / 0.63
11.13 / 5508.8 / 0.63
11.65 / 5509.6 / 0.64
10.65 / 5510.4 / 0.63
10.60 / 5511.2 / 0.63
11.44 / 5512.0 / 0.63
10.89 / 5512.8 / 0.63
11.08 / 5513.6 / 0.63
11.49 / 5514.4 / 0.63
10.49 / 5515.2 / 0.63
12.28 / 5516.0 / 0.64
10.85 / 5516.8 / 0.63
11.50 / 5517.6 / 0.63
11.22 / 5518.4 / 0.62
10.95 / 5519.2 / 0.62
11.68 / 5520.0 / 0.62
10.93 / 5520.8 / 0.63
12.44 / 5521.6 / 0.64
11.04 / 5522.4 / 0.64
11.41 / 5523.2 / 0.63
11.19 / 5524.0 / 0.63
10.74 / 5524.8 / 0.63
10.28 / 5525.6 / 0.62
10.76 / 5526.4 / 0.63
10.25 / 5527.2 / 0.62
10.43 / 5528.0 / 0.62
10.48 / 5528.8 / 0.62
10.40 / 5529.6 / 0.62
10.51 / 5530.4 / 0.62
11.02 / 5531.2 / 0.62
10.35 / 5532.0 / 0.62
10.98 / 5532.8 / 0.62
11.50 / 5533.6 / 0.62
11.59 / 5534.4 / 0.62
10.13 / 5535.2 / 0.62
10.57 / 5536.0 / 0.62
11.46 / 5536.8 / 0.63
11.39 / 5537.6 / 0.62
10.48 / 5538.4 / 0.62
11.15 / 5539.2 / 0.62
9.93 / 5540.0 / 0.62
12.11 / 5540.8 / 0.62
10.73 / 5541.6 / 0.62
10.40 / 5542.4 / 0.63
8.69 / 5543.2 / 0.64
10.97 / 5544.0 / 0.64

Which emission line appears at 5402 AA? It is C IV 1549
